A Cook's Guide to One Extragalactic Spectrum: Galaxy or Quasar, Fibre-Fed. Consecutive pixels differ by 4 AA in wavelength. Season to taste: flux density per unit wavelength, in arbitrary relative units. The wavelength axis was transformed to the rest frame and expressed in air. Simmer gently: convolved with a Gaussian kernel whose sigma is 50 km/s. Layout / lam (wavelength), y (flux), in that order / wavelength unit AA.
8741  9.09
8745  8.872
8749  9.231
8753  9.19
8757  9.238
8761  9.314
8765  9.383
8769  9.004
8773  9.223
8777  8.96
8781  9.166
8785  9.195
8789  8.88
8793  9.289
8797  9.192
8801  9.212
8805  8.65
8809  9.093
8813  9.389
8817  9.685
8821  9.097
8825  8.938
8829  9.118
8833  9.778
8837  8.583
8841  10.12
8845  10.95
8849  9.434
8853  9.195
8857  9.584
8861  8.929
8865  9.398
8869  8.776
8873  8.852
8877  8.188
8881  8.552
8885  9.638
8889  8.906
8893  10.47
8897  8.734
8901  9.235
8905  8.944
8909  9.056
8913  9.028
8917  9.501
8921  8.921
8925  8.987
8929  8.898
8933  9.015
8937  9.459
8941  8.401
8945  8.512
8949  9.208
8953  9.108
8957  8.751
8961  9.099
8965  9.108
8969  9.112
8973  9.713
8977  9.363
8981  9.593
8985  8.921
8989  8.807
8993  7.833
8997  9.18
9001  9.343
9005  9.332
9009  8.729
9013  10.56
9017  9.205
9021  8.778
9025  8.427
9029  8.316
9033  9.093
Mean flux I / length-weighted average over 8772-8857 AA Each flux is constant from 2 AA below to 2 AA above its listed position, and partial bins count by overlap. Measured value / 9.3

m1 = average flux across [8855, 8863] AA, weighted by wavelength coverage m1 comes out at 9.26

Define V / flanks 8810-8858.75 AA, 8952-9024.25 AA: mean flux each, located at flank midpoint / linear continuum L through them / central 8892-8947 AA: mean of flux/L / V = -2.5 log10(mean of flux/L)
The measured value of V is 0.03 mag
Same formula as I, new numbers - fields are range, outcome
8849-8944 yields 9.07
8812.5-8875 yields 9.36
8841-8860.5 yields 9.76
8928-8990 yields 9.07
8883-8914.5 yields 9.25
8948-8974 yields 9.13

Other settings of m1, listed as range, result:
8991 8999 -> 8.51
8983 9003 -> 8.82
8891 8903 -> 9.48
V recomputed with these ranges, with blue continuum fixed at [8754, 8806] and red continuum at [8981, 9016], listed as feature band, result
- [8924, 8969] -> 0.02 mag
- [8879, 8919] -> -0.01 mag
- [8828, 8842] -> -0.03 mag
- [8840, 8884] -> -0.01 mag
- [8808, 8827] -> -0.01 mag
